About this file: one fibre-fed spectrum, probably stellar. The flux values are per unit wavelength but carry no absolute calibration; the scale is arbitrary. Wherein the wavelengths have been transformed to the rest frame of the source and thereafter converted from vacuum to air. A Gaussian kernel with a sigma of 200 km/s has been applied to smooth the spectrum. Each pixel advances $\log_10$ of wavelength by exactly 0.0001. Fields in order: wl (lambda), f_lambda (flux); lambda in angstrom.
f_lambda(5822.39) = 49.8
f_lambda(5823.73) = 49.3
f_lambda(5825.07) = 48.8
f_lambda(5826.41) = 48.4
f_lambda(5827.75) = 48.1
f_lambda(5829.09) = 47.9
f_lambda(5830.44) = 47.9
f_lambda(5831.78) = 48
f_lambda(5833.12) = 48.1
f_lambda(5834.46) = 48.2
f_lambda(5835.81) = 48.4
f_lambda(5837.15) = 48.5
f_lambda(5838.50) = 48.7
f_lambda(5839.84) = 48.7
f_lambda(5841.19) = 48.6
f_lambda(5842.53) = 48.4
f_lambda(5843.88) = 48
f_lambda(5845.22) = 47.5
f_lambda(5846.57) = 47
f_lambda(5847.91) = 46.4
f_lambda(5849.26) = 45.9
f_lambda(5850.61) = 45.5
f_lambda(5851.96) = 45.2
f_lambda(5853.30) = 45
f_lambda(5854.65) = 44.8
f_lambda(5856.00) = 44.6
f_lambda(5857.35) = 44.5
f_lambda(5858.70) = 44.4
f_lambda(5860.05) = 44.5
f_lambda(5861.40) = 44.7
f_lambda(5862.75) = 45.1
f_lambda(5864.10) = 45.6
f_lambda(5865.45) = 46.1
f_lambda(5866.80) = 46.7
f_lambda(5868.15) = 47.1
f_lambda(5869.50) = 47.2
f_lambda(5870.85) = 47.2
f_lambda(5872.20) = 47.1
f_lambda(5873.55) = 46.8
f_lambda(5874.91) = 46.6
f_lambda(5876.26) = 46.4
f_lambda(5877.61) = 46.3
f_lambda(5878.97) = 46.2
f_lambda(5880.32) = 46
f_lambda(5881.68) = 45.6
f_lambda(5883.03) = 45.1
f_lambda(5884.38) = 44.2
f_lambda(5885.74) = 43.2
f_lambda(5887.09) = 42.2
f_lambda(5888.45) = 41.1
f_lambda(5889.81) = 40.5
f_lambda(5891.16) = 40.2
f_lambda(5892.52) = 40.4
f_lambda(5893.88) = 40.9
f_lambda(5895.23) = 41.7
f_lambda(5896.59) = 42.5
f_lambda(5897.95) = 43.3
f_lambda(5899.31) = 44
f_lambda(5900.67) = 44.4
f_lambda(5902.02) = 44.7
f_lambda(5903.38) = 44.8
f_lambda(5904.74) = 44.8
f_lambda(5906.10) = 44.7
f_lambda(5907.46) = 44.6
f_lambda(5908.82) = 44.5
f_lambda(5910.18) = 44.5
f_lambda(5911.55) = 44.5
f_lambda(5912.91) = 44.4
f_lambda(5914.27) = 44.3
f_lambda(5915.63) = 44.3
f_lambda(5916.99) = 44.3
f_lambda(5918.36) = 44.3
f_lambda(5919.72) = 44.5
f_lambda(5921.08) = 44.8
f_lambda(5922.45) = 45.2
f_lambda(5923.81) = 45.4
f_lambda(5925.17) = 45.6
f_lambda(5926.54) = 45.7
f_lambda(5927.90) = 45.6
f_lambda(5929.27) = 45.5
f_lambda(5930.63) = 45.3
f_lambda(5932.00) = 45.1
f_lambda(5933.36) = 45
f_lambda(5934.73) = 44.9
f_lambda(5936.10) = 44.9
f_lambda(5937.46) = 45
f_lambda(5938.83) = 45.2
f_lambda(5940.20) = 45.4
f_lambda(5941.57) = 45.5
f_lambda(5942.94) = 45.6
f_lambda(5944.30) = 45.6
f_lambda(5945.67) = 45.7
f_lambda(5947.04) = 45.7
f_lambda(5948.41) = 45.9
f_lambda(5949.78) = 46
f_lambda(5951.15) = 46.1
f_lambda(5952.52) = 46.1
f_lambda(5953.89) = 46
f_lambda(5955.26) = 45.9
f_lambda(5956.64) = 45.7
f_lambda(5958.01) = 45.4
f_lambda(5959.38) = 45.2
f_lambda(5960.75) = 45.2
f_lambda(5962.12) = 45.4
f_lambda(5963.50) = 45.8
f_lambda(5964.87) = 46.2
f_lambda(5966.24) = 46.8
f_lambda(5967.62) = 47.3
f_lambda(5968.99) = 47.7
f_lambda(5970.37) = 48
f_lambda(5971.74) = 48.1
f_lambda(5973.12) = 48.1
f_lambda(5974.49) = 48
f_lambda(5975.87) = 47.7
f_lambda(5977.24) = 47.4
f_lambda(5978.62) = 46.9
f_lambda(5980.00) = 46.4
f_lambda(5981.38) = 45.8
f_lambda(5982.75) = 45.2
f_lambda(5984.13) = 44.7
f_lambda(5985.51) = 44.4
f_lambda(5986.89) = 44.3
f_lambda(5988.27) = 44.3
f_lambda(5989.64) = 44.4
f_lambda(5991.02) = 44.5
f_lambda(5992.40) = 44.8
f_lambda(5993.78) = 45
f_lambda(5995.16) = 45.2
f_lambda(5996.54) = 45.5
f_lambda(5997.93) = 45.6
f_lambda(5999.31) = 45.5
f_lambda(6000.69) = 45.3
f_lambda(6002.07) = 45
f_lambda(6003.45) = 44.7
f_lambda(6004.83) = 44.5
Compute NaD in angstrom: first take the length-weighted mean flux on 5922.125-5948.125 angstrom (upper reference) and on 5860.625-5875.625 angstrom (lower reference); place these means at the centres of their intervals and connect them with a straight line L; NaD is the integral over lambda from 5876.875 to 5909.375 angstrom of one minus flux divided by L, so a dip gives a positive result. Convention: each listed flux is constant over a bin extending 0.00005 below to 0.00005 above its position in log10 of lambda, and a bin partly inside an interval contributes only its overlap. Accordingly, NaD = 1.72 angstrom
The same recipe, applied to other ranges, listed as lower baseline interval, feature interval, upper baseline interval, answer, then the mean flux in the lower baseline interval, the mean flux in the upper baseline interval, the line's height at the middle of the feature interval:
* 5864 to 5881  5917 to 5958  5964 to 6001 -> 0.8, 46.6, 46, 46.3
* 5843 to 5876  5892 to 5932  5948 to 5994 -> 1.5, 46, 46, 46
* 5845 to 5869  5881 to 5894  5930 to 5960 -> 0.9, 45.6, 45.5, 45.5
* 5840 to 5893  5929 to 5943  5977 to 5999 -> 0.0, 45.4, 45.2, 45.3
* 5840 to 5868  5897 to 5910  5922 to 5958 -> 0.4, 46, 45.5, 45.7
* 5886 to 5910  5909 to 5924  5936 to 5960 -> -0.2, 42.9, 45.6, 43.9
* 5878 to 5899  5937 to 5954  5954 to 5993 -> -0.2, 42.9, 46.1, 45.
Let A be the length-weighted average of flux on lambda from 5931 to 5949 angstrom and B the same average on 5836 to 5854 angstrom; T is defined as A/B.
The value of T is 0.96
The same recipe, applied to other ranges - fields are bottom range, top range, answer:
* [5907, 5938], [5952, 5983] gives 1.04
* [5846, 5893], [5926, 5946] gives 1.01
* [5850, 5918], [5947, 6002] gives 1.03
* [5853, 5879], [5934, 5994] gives 1.00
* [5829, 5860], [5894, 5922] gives 0.94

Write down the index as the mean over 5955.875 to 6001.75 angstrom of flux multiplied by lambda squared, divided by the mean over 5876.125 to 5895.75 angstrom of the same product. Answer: 1.10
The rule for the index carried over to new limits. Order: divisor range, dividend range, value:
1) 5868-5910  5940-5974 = 1.07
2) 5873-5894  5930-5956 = 1.06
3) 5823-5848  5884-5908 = 0.91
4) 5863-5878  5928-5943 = 0.99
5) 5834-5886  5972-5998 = 1.03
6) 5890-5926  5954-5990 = 1.08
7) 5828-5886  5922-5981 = 1.02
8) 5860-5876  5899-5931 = 0.98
